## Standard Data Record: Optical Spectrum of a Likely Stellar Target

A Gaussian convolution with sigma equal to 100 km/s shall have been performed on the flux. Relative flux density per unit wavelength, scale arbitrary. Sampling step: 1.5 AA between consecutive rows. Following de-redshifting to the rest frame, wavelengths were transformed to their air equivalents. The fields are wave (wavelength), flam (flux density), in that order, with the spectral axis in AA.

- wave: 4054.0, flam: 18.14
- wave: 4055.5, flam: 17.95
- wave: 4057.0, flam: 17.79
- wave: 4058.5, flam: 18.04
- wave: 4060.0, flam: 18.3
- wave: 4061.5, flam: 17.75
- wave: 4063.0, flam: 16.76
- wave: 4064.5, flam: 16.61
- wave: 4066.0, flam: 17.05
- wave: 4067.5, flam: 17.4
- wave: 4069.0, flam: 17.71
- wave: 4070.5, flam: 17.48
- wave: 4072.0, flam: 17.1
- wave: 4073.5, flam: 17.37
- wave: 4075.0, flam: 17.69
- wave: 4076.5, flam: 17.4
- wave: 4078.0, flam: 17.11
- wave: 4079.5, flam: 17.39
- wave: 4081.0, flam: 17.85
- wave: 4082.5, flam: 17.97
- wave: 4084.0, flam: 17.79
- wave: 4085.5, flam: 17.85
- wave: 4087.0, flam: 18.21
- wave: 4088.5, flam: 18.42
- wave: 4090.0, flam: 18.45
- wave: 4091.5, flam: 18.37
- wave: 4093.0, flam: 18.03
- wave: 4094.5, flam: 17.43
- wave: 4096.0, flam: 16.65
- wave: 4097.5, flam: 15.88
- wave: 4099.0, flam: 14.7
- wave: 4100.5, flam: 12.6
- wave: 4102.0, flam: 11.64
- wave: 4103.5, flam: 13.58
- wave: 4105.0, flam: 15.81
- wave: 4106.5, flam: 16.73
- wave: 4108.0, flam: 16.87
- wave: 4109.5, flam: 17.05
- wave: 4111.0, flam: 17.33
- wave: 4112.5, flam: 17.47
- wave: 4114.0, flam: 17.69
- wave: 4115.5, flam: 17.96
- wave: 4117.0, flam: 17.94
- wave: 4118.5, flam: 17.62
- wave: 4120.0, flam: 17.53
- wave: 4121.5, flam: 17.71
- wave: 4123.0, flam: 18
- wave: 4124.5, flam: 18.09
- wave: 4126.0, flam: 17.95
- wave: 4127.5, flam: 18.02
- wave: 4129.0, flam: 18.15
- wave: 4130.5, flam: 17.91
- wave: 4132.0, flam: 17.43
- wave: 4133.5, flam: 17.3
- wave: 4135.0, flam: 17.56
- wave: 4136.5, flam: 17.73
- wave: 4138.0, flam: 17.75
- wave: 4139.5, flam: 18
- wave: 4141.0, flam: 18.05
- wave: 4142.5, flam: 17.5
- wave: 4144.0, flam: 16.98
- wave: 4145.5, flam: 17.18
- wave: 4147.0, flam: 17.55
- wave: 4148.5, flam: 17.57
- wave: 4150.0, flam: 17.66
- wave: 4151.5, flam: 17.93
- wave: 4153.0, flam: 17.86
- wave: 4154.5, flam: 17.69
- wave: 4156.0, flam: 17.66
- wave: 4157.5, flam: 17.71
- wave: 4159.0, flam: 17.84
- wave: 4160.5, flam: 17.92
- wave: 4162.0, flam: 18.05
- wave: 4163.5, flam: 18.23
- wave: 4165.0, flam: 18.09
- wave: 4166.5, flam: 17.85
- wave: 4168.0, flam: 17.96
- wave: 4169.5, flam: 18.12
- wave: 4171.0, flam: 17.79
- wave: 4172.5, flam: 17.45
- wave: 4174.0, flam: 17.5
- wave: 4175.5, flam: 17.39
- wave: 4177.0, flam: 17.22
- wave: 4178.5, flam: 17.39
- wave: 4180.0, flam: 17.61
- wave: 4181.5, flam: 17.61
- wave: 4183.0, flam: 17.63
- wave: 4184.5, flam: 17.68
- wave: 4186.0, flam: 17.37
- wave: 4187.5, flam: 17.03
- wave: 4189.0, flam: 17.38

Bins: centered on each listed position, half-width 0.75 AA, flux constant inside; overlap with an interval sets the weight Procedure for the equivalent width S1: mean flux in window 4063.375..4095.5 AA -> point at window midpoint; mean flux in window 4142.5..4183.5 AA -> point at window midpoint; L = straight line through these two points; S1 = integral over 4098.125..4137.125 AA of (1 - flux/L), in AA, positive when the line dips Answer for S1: 1.8 AA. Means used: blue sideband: 17.6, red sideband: 17.7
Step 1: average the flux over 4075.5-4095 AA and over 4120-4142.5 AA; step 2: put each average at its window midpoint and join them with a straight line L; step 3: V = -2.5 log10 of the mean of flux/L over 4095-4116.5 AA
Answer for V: 0.13 mag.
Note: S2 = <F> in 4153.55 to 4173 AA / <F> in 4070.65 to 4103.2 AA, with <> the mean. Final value 1.1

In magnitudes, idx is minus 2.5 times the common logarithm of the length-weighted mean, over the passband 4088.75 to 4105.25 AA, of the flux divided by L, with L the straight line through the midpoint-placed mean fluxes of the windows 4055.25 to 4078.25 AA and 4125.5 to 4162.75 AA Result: 0.11 mag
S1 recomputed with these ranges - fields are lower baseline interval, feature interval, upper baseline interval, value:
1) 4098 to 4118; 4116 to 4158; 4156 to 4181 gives -2.2 AA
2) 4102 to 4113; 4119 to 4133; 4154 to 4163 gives -1.0 AA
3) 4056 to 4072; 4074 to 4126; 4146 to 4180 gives 1.6 AA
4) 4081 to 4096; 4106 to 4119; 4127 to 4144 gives 0.3 AA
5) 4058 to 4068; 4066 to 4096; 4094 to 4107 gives -2.8 AA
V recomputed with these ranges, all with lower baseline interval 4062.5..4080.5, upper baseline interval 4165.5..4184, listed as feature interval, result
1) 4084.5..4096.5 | -0.04 mag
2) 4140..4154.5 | 0.00 mag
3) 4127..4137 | -0.01 mag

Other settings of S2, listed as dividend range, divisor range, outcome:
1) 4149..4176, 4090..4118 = 1.09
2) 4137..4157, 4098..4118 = 1.10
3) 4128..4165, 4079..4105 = 1.07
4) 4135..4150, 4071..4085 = 1.00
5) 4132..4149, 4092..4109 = 1.13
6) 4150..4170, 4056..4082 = 1.02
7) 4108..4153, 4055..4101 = 1.02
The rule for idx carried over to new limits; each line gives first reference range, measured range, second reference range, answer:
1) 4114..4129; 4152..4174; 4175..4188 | -0.02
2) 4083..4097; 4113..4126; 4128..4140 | 0.00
